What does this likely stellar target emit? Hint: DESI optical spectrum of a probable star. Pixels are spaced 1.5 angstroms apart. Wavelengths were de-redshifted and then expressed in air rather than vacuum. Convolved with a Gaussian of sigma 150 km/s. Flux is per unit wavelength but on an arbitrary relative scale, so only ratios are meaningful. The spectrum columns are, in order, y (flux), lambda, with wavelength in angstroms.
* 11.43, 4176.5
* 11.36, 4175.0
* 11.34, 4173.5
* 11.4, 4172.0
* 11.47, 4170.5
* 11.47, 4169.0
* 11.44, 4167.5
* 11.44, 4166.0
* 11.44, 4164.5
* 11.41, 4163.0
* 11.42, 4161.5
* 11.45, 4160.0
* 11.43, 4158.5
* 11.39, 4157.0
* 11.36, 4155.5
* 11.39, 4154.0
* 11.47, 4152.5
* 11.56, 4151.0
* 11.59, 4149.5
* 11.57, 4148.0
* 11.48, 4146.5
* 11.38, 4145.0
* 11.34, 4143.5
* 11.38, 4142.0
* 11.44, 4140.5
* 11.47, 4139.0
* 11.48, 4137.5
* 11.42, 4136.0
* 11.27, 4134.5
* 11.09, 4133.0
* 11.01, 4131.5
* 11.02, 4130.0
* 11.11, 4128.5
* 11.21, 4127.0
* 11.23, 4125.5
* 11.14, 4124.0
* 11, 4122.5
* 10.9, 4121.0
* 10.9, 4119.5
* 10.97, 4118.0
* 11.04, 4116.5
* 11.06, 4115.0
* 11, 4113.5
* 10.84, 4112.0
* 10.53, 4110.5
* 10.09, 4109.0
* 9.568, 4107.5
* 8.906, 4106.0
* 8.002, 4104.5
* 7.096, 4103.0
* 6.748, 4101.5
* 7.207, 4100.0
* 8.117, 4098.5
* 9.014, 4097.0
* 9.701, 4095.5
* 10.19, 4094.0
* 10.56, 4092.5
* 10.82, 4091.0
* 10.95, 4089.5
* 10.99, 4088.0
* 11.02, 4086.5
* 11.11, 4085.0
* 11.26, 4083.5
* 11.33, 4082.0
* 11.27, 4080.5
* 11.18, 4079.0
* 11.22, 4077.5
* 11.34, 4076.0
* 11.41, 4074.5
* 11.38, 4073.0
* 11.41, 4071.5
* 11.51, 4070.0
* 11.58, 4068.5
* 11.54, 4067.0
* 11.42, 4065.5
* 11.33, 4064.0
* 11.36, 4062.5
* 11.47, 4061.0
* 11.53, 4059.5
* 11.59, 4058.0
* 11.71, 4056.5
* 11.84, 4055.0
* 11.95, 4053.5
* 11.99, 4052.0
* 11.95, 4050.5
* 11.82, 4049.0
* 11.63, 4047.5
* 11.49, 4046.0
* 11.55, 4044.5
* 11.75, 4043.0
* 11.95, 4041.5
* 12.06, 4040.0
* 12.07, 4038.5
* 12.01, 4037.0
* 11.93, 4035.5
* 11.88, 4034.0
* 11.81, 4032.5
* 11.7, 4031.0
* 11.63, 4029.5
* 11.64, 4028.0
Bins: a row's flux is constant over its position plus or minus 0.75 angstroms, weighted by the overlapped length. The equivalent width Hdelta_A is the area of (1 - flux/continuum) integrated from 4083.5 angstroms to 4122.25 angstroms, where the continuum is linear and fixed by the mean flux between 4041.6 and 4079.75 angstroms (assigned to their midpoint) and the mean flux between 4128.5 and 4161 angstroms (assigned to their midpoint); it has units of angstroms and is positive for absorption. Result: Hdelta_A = 5.19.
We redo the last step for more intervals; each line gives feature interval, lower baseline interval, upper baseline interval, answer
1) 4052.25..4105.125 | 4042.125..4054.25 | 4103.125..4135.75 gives 3.0 angstroms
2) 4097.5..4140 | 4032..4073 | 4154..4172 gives 4.7 angstroms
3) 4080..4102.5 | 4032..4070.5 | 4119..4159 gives 3.0 angstroms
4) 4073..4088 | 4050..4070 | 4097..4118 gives -0.9 angstroms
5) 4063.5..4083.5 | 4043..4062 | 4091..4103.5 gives -2.1 angstroms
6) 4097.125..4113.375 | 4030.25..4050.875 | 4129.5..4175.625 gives 3.9 angstroms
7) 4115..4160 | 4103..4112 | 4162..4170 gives -3.8 angstroms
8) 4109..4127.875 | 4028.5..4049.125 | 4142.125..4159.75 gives 1.0 angstroms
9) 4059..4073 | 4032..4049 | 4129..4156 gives 0.3 angstroms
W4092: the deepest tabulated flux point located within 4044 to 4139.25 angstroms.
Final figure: 6.748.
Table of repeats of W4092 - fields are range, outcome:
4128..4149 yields 11.01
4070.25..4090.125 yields 10.95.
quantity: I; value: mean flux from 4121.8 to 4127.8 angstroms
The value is 11.1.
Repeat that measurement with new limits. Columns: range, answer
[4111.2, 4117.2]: 11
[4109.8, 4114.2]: 10.8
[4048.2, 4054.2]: 11.9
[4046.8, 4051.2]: 11.8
